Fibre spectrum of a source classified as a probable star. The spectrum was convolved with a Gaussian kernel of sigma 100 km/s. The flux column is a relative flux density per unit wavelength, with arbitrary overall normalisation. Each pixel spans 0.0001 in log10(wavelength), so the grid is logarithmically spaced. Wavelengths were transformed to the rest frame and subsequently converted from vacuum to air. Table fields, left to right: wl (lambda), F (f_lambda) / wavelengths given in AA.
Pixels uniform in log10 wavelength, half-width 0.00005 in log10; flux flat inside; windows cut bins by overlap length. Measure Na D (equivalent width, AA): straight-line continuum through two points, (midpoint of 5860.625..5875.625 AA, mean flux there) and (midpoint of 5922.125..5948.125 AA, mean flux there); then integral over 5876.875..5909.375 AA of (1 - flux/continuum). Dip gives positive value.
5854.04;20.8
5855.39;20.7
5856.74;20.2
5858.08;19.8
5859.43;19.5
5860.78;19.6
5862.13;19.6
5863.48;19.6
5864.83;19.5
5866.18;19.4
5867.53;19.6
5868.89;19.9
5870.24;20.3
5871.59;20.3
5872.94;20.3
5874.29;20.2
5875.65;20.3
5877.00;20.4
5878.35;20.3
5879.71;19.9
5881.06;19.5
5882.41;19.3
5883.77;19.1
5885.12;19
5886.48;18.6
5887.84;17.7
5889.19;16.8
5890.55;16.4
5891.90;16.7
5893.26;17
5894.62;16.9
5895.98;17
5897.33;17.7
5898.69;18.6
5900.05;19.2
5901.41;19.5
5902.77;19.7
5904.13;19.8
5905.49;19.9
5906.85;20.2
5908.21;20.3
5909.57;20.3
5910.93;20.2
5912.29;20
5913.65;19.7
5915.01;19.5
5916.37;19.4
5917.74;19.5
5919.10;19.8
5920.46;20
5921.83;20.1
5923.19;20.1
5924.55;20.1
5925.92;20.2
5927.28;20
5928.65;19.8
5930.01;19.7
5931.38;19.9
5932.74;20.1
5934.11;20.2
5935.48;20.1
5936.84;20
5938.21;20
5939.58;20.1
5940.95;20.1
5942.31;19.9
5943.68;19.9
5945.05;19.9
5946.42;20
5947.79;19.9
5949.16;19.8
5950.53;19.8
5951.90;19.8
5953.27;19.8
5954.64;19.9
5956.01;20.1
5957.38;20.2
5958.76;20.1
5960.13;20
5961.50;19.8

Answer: 1.95 AA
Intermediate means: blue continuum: 19.9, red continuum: 20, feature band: 18.7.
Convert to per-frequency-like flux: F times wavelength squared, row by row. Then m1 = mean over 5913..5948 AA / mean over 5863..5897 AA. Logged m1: 1.07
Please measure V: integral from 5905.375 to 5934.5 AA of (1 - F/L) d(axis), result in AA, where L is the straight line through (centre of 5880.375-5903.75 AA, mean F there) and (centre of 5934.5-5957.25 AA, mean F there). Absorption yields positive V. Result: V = -1.31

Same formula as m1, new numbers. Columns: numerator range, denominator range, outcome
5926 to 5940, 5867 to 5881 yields 1.01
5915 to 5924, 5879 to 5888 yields 1.05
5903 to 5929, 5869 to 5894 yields 1.06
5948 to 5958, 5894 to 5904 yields 1.10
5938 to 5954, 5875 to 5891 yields 1.07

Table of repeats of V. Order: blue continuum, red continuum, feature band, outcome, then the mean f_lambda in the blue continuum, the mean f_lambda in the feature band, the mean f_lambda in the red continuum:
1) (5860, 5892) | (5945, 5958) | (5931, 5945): -0.15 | 19.3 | 20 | 19.9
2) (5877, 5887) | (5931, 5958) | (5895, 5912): 0.27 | 19.5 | 19.3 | 20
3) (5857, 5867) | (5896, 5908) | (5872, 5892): 0.39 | 19.6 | 19.1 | 19.2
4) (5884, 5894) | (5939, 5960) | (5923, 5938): -0.65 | 17.5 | 20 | 20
